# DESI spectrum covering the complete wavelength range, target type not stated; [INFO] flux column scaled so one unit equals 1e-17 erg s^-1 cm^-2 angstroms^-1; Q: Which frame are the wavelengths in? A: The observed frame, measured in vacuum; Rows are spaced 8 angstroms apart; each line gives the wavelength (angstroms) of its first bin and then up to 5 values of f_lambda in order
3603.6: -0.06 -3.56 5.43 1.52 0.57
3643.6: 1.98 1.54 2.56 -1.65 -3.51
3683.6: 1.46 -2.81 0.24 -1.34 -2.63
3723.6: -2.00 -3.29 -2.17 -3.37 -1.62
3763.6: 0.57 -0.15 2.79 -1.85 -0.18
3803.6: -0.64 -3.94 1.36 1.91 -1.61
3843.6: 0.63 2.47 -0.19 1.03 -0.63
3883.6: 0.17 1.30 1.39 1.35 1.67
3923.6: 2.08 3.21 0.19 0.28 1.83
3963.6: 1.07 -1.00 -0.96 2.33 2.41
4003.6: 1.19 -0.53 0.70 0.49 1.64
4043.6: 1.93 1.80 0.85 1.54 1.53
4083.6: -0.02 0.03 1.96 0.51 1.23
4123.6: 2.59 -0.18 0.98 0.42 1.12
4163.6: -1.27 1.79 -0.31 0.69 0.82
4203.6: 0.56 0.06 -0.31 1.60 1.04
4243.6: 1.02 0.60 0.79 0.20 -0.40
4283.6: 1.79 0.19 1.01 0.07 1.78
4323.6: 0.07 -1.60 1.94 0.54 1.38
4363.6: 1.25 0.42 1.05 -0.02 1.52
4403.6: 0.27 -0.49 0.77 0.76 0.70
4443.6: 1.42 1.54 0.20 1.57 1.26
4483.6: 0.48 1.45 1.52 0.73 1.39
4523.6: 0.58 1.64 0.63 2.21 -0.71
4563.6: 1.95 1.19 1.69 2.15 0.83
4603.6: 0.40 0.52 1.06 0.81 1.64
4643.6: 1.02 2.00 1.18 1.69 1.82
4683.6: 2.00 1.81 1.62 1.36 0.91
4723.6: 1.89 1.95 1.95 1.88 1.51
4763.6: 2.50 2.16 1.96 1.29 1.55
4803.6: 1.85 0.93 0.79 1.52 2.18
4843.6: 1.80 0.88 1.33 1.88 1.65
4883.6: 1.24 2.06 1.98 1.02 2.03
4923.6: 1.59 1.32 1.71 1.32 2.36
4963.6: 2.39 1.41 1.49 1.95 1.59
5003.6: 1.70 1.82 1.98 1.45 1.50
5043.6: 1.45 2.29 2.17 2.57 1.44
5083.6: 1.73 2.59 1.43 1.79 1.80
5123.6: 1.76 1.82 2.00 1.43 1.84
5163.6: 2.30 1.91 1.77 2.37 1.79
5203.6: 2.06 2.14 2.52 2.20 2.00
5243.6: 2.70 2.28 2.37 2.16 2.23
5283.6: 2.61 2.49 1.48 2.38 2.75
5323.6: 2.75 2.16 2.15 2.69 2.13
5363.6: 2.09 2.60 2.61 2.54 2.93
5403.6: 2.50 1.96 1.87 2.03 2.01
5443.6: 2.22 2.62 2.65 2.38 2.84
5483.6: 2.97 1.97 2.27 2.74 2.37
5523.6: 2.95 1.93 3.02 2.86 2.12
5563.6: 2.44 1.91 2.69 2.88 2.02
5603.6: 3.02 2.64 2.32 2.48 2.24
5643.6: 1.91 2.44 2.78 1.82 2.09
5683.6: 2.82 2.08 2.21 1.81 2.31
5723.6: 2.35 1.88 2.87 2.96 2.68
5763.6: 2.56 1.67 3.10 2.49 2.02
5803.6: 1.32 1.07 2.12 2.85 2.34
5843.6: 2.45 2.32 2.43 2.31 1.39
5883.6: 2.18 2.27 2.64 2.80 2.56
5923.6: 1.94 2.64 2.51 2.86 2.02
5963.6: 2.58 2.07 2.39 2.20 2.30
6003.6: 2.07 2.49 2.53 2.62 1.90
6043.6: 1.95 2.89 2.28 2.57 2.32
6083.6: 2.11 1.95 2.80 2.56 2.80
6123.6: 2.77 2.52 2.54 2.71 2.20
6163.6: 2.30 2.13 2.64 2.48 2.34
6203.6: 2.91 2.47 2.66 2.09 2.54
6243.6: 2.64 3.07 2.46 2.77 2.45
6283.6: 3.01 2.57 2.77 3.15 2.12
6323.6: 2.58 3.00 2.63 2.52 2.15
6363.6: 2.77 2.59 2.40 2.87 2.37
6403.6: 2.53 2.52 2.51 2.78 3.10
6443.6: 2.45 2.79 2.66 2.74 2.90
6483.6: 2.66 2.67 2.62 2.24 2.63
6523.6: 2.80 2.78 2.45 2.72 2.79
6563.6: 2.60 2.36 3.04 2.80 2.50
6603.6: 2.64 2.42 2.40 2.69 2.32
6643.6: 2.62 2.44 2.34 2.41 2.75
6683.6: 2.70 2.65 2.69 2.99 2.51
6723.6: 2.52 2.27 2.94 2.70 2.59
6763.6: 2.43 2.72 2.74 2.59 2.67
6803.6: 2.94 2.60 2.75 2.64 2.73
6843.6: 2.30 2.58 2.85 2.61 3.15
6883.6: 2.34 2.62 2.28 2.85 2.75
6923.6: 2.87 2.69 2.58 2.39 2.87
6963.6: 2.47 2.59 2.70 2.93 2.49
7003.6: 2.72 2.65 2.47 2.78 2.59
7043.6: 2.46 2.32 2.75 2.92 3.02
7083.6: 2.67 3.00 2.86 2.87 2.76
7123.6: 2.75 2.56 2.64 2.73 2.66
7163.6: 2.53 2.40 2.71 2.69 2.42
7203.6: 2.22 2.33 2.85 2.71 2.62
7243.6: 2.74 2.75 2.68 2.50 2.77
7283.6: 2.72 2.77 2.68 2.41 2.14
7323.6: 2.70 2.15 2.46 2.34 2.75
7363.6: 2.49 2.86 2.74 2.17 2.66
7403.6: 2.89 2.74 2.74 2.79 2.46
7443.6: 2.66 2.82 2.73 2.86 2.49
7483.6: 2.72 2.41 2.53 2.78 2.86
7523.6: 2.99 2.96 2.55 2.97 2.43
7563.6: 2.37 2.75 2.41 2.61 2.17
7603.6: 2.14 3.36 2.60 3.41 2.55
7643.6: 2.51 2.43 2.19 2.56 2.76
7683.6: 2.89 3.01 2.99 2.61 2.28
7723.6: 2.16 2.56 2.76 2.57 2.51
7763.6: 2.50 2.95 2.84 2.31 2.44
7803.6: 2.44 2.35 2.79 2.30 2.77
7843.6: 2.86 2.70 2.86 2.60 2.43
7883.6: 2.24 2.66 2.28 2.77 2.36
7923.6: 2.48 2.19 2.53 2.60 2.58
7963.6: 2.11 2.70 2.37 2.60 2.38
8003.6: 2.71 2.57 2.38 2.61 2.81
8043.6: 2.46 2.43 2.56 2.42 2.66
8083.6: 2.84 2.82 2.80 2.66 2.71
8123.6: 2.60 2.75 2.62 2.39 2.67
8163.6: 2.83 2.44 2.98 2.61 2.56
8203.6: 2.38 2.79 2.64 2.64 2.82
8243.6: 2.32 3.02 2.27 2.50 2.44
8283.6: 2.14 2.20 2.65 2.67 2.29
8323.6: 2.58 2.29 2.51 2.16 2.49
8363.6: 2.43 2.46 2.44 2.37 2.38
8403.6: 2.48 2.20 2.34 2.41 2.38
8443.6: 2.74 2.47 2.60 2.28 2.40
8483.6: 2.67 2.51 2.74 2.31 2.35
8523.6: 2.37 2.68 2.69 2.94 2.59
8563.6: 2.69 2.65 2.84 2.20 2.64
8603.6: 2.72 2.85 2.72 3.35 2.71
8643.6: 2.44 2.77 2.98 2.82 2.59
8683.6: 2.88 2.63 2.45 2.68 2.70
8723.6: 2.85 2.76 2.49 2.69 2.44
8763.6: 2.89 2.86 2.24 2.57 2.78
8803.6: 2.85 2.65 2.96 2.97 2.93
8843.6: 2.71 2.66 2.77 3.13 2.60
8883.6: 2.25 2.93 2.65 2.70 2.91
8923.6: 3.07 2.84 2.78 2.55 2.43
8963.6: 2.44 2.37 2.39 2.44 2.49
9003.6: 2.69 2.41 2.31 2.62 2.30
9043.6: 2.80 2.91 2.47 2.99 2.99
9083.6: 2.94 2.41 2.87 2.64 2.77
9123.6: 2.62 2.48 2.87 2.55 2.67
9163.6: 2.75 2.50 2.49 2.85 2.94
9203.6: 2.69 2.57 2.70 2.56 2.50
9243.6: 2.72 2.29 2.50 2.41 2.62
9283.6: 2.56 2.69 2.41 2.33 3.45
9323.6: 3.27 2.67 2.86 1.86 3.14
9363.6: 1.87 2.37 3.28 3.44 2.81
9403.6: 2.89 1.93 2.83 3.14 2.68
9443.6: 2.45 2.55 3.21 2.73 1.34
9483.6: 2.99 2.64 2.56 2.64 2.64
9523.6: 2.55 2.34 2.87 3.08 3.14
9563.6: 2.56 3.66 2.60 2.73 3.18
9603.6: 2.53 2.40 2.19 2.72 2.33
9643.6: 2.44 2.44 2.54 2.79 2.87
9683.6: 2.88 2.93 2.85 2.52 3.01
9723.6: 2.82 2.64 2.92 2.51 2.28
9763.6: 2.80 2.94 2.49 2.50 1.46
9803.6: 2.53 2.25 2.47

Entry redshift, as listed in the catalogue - 0.17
